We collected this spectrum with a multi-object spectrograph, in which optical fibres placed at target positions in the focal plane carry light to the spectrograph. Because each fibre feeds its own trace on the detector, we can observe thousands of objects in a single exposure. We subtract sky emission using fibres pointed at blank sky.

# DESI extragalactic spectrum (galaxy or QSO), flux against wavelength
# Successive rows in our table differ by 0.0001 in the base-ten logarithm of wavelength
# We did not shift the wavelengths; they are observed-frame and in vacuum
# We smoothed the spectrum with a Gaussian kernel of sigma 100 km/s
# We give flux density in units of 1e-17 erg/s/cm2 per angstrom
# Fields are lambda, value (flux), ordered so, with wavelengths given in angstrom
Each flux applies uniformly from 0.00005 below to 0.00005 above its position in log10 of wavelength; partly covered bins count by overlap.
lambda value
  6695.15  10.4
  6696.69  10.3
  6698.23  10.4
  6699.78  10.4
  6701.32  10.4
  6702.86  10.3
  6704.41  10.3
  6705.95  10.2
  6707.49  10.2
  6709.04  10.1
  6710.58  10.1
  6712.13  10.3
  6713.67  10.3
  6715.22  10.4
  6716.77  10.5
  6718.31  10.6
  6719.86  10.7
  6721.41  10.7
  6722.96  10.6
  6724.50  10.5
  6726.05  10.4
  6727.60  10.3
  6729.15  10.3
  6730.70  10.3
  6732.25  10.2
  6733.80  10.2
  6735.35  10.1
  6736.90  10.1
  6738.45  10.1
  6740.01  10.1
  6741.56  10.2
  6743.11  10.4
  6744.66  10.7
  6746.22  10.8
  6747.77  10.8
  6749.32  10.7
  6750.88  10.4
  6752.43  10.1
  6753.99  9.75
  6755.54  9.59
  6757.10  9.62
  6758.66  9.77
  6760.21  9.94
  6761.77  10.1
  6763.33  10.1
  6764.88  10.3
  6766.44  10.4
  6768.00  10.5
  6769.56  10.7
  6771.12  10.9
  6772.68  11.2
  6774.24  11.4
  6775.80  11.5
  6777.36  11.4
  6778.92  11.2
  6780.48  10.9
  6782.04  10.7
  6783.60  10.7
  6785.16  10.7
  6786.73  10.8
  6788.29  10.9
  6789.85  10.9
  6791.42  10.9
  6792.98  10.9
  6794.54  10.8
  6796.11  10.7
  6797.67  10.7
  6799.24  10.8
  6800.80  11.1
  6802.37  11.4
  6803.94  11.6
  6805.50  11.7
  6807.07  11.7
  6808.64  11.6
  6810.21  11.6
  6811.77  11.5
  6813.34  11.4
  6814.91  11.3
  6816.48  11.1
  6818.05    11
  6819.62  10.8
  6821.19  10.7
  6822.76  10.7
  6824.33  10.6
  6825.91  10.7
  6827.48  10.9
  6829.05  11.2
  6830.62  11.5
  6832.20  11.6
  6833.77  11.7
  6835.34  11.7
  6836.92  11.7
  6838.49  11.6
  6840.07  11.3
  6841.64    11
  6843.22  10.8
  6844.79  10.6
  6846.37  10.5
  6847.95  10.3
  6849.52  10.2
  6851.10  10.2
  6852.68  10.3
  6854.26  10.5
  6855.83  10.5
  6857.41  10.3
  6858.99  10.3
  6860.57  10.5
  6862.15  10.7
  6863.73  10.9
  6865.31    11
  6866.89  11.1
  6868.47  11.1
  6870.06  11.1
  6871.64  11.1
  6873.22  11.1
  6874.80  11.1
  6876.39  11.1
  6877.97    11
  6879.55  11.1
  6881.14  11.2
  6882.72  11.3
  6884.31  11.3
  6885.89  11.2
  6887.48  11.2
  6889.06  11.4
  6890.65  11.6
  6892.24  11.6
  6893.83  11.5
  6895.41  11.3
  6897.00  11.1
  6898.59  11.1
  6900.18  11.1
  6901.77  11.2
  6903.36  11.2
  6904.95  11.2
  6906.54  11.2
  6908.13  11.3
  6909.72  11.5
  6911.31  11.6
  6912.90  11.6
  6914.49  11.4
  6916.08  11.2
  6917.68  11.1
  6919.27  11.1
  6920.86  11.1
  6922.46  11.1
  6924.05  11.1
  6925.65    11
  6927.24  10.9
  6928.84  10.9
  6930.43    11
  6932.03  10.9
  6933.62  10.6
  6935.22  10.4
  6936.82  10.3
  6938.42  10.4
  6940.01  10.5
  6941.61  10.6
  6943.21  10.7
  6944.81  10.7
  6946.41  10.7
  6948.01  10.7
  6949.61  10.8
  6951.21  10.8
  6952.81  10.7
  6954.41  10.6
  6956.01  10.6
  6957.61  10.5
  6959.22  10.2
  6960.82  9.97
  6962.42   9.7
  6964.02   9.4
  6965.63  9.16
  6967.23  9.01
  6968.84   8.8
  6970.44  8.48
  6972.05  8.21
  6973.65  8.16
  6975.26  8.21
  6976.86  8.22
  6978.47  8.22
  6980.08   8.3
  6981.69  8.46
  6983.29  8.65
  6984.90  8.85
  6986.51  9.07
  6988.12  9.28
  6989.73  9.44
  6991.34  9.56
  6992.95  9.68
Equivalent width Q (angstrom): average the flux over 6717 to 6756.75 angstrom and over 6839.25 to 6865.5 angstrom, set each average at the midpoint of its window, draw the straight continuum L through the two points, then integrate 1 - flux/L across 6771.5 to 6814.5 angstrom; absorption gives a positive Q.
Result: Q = -2.8 angstrom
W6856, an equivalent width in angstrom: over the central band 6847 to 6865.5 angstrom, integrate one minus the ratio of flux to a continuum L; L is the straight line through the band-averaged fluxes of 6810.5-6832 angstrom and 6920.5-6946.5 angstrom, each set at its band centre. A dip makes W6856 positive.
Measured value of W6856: 0.85 angstrom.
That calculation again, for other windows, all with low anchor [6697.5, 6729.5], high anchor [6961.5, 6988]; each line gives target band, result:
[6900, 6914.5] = -3.5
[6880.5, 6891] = -2.3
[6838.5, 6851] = -1.5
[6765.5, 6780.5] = -1.5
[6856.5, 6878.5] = -3.5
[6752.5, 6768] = 0.1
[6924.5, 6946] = -4.2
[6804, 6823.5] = -3.1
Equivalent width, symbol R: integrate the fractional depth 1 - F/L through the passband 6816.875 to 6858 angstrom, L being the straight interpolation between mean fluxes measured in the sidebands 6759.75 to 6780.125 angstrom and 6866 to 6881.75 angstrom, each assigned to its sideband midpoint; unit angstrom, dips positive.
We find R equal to 0.34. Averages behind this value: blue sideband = 10.8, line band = 10.9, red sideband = 11.1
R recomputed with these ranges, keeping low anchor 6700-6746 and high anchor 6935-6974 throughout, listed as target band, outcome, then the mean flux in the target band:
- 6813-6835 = -1.9 angstrom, 11.1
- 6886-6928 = -4.9 angstrom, 11.3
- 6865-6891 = -2.7 angstrom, 11.2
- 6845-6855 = -0.2 angstrom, 10.3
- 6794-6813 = -2.0 angstrom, 11.3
